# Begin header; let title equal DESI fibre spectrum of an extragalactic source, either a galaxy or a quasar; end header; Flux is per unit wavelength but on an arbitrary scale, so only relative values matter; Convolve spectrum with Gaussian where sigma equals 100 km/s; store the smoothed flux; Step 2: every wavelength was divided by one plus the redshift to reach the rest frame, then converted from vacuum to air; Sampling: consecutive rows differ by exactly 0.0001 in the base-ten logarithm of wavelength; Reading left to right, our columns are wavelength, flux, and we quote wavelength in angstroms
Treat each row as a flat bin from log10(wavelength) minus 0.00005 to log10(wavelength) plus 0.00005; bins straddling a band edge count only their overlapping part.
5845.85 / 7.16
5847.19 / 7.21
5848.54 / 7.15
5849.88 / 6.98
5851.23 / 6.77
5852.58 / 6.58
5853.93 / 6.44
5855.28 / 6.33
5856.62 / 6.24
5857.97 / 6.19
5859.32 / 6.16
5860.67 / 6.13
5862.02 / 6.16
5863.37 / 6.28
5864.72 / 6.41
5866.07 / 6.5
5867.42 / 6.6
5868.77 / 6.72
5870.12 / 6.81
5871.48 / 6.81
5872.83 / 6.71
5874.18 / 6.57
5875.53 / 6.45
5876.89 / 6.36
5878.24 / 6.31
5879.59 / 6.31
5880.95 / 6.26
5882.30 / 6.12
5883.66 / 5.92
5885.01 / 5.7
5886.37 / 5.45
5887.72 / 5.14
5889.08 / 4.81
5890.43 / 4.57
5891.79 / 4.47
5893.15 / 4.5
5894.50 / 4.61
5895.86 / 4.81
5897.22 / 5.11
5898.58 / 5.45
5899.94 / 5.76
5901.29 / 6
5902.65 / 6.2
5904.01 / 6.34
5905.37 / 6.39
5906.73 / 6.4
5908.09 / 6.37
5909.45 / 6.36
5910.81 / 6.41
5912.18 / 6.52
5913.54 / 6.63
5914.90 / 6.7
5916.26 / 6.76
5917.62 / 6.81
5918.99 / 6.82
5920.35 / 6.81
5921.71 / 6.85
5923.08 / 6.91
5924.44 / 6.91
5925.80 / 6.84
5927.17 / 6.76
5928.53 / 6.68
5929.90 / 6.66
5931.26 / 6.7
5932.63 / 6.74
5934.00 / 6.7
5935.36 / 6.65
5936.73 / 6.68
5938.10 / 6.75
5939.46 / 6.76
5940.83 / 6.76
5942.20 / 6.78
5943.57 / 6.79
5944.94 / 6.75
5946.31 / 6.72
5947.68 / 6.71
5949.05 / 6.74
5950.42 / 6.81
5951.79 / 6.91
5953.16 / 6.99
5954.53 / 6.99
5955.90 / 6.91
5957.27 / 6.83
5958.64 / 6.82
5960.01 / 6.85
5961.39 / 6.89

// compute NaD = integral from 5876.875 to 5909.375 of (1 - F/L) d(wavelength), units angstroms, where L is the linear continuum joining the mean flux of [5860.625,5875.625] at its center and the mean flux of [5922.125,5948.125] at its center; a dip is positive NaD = 4.8 angstroms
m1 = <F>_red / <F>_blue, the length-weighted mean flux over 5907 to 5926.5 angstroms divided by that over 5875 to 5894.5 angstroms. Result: 1.20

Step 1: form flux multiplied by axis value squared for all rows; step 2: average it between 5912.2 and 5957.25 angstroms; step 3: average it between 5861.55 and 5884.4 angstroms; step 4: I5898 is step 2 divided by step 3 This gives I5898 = 1.1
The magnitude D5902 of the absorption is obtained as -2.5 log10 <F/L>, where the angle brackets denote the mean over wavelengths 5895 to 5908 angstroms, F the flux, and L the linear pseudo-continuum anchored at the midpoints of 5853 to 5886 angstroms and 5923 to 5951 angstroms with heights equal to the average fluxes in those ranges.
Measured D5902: 0.123 mag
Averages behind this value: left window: 6.35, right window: 6.75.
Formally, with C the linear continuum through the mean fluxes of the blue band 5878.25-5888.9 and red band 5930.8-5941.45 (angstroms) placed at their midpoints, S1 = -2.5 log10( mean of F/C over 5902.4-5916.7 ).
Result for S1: -0.03 mag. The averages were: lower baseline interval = 5.82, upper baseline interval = 6.72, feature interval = 6.46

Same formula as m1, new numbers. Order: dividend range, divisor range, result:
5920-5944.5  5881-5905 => 1.25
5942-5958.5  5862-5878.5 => 1.05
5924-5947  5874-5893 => 1.18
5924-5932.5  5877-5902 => 1.24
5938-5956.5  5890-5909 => 1.23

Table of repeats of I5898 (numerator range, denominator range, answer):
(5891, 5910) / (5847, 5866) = 0.88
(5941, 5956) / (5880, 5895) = 1.32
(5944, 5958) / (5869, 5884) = 1.09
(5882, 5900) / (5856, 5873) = 0.80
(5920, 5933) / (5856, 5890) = 1.12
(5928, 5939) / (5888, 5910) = 1.23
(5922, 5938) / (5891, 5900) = 1.39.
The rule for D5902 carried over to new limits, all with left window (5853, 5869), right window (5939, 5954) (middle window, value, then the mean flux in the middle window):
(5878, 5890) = 0.13 mag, 5.74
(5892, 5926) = 0.07 mag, 6.18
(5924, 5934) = -0.01 mag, 6.75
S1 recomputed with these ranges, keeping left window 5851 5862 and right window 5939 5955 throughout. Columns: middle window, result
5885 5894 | 0.309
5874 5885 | 0.035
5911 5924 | -0.016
